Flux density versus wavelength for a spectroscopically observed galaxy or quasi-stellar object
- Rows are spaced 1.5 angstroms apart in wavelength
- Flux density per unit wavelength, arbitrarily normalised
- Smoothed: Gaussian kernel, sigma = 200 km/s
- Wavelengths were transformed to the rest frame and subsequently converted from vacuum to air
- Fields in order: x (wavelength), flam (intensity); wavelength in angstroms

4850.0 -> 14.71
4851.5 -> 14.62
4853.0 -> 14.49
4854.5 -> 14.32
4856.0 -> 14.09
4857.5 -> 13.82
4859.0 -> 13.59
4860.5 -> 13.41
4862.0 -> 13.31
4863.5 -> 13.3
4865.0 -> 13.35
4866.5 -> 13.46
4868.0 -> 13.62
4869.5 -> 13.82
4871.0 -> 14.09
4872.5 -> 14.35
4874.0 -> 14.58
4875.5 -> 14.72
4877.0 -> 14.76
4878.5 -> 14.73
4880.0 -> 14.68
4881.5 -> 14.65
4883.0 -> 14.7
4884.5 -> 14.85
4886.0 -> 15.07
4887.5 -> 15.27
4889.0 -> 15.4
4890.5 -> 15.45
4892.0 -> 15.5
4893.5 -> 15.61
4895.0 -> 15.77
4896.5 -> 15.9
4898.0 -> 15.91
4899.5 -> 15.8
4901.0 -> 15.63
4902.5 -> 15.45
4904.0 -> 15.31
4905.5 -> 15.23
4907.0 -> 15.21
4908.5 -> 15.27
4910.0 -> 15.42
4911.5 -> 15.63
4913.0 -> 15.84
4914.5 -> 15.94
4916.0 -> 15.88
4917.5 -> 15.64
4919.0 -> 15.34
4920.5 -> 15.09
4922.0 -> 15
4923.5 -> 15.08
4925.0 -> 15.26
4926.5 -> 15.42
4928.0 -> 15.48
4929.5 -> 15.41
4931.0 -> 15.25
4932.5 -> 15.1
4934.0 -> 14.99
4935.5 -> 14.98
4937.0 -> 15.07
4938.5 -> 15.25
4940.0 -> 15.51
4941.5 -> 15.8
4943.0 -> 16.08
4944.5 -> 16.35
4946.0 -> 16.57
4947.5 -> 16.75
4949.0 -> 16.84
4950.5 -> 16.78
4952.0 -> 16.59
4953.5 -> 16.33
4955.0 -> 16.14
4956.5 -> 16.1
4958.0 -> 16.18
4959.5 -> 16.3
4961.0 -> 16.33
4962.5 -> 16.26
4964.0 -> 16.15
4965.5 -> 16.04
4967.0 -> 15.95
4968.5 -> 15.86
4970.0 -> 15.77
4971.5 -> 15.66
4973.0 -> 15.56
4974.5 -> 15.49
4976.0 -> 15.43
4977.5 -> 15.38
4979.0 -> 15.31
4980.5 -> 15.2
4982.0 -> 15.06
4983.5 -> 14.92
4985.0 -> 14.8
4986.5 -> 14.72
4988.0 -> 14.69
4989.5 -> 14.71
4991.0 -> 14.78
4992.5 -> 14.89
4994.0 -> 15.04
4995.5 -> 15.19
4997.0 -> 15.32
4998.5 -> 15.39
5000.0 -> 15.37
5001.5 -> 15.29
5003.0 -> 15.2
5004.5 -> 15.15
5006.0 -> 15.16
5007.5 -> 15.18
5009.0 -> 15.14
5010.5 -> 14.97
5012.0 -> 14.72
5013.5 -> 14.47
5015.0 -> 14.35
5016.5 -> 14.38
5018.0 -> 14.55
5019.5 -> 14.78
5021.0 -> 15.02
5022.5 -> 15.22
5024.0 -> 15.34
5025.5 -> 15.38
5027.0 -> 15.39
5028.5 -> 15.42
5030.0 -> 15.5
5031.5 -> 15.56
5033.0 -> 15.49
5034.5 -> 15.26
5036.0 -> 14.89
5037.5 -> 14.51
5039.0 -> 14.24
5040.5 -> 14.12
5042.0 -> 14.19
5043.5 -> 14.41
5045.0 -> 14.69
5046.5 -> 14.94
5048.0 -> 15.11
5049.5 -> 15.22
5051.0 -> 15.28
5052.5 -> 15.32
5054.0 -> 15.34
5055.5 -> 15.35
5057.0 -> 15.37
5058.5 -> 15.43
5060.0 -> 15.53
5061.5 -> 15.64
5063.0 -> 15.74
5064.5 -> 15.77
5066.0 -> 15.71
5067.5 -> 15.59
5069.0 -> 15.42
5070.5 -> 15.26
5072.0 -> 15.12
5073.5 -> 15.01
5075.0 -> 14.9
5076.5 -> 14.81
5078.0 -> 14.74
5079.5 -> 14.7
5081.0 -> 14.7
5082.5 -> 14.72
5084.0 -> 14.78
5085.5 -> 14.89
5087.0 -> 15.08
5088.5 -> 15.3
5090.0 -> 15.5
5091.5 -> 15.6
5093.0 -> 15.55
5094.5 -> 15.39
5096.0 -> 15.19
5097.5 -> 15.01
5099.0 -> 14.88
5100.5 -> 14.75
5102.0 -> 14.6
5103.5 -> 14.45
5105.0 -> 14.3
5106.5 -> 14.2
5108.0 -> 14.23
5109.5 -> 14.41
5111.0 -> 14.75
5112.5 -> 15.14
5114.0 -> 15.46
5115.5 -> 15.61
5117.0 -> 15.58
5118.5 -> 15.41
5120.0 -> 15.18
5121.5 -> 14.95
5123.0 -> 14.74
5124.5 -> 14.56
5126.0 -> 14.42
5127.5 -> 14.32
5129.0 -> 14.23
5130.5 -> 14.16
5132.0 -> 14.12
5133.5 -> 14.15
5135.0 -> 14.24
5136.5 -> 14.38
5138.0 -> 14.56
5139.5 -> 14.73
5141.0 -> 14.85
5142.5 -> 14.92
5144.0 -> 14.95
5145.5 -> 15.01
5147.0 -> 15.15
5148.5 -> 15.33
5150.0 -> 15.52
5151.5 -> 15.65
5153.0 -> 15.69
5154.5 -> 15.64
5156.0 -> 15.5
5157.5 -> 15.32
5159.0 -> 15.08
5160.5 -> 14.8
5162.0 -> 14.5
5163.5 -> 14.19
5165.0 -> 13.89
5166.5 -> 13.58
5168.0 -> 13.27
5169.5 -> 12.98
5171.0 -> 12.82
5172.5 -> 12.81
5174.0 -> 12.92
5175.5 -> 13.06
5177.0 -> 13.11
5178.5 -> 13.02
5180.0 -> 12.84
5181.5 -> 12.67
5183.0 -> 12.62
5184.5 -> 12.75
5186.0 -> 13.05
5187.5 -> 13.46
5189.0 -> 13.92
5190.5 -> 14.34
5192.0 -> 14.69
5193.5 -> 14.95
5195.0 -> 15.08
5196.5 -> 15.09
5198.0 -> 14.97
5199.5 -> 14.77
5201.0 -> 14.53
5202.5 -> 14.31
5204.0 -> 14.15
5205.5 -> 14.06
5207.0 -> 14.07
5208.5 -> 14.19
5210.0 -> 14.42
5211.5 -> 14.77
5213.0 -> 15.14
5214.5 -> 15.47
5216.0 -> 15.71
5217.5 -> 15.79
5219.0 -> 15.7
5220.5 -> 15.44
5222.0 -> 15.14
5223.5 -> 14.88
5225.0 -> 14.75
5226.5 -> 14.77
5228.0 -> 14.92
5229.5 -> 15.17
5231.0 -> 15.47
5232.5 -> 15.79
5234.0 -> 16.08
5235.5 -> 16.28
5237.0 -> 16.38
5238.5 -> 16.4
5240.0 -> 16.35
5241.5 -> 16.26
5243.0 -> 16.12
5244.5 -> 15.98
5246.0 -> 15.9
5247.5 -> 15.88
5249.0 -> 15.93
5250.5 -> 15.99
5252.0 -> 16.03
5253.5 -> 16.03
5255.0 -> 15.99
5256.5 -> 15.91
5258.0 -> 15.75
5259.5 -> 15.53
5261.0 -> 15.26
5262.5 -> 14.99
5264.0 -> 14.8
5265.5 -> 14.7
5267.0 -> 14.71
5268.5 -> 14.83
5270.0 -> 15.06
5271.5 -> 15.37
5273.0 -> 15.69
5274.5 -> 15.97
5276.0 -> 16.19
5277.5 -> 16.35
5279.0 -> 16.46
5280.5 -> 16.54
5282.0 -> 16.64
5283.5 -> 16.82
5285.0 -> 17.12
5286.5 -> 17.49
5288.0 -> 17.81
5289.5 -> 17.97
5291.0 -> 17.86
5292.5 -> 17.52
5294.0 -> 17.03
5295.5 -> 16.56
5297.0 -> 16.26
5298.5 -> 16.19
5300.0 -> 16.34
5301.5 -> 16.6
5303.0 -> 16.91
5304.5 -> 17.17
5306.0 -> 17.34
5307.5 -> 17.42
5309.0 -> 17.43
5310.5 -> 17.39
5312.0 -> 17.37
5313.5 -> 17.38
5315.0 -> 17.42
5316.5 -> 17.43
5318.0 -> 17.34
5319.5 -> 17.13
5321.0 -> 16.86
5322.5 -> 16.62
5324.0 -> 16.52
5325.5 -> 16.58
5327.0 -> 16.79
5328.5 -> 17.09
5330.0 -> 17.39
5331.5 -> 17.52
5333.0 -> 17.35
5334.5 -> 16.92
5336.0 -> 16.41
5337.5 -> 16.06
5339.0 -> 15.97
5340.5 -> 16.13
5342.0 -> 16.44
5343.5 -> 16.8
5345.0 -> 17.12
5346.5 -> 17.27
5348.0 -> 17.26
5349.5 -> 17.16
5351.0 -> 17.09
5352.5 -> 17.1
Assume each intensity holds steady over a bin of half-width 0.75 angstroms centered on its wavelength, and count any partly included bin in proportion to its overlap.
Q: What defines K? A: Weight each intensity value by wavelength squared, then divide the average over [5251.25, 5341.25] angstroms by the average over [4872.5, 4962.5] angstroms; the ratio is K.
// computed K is 1.2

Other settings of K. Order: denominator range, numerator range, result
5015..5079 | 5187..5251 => 1.08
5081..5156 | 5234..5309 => 1.16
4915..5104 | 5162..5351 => 1.13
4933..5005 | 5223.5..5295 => 1.15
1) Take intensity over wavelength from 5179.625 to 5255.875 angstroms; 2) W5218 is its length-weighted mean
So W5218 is 15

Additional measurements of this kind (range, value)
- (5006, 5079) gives 15.1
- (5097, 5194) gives 14.4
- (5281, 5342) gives 17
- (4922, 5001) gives 15.6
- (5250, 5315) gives 16.4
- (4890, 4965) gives 15.7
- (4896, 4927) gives 15.5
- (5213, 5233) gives 15.3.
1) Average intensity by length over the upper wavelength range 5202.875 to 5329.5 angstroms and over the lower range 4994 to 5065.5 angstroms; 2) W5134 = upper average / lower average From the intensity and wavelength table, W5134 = 1.07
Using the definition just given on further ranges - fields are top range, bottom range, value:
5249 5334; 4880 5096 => 1.08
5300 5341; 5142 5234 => 1.17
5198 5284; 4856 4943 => 1.03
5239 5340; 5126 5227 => 1.14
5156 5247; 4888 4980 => 0.93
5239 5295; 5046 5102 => 1.06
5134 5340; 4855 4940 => 1.04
